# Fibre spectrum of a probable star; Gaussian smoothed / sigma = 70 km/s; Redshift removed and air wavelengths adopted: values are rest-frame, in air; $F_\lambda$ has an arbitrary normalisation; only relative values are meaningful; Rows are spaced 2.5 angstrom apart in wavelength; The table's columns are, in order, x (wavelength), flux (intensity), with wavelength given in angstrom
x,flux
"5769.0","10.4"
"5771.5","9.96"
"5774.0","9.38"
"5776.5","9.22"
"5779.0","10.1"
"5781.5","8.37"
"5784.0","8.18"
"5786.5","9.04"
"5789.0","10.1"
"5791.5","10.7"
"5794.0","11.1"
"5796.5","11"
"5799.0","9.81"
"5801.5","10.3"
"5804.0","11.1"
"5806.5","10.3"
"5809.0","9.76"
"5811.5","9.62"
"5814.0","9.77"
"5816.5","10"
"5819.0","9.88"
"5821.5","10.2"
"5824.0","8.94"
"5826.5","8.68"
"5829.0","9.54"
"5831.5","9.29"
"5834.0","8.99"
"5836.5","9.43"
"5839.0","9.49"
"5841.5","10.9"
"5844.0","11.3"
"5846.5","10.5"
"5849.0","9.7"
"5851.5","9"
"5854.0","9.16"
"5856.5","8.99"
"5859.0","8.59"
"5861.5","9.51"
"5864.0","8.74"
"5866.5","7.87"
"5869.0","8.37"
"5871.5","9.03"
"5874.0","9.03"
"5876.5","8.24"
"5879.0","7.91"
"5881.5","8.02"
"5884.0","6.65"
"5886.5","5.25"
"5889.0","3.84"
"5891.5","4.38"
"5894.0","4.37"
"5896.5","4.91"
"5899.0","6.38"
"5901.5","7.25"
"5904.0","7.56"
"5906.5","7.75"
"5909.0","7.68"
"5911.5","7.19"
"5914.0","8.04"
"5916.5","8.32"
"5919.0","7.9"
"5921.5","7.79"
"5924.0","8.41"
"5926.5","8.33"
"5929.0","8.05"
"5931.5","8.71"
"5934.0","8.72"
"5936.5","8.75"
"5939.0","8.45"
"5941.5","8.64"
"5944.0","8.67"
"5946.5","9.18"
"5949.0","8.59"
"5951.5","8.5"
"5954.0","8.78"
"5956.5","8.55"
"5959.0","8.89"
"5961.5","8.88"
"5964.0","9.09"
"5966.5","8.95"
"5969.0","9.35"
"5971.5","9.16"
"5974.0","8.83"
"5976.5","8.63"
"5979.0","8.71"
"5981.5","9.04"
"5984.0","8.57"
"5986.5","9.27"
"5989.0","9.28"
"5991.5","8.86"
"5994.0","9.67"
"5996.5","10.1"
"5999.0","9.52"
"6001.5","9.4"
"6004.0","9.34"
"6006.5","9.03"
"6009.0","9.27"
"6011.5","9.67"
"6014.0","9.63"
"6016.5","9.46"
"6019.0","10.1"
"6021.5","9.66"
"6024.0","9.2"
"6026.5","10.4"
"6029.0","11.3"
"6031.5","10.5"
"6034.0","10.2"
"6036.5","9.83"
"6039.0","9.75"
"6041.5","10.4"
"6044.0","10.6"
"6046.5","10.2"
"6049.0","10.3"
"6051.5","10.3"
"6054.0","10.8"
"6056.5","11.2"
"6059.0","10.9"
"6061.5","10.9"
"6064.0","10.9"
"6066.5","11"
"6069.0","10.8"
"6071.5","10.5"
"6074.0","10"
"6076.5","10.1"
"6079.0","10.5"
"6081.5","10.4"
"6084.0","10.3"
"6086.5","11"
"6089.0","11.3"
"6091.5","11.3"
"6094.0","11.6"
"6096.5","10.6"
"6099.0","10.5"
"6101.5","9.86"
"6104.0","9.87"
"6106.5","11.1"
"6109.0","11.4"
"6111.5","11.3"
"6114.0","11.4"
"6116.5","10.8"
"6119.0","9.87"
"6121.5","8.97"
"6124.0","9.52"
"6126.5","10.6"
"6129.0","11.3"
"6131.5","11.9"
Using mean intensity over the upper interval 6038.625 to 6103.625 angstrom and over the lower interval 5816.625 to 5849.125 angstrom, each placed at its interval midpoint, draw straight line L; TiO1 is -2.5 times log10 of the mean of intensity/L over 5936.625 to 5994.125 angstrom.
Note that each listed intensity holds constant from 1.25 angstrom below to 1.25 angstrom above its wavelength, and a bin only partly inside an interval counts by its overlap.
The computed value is 0.155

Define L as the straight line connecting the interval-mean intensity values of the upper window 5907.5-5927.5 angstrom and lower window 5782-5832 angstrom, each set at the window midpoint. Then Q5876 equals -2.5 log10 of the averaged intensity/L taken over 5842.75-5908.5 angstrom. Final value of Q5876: 0.12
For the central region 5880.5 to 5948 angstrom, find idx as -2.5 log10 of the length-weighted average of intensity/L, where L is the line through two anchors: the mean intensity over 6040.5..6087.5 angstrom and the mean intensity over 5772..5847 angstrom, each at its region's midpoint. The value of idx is 0.35 mag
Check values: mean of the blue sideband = 9.83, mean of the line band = 7.38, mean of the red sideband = 10.6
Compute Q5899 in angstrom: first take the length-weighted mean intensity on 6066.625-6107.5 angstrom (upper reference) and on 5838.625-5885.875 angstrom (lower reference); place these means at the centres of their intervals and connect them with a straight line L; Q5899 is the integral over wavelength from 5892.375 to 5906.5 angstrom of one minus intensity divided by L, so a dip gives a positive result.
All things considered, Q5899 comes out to 4.64 angstrom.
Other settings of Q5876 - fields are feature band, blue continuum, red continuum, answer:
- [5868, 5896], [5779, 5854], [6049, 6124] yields 0.43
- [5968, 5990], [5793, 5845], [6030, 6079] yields 0.15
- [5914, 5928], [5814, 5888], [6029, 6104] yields 0.17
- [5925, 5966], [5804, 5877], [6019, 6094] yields 0.15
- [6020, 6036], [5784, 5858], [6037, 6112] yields 0.03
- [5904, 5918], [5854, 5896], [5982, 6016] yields 0.03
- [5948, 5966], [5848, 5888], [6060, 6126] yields 0.06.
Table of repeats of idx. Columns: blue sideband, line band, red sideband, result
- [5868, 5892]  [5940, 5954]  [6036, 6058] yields -0.03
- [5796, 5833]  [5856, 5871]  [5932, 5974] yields 0.10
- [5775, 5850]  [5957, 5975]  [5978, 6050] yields 0.08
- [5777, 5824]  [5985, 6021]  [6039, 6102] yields 0.11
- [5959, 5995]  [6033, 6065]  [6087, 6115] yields -0.04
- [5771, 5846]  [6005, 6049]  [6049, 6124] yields 0.05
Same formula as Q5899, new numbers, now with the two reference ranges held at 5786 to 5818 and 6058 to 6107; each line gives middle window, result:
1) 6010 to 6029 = 1.3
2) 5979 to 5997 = 2.3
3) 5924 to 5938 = 2.6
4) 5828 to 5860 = 2.1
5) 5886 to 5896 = 5.7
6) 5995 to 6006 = 1.0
